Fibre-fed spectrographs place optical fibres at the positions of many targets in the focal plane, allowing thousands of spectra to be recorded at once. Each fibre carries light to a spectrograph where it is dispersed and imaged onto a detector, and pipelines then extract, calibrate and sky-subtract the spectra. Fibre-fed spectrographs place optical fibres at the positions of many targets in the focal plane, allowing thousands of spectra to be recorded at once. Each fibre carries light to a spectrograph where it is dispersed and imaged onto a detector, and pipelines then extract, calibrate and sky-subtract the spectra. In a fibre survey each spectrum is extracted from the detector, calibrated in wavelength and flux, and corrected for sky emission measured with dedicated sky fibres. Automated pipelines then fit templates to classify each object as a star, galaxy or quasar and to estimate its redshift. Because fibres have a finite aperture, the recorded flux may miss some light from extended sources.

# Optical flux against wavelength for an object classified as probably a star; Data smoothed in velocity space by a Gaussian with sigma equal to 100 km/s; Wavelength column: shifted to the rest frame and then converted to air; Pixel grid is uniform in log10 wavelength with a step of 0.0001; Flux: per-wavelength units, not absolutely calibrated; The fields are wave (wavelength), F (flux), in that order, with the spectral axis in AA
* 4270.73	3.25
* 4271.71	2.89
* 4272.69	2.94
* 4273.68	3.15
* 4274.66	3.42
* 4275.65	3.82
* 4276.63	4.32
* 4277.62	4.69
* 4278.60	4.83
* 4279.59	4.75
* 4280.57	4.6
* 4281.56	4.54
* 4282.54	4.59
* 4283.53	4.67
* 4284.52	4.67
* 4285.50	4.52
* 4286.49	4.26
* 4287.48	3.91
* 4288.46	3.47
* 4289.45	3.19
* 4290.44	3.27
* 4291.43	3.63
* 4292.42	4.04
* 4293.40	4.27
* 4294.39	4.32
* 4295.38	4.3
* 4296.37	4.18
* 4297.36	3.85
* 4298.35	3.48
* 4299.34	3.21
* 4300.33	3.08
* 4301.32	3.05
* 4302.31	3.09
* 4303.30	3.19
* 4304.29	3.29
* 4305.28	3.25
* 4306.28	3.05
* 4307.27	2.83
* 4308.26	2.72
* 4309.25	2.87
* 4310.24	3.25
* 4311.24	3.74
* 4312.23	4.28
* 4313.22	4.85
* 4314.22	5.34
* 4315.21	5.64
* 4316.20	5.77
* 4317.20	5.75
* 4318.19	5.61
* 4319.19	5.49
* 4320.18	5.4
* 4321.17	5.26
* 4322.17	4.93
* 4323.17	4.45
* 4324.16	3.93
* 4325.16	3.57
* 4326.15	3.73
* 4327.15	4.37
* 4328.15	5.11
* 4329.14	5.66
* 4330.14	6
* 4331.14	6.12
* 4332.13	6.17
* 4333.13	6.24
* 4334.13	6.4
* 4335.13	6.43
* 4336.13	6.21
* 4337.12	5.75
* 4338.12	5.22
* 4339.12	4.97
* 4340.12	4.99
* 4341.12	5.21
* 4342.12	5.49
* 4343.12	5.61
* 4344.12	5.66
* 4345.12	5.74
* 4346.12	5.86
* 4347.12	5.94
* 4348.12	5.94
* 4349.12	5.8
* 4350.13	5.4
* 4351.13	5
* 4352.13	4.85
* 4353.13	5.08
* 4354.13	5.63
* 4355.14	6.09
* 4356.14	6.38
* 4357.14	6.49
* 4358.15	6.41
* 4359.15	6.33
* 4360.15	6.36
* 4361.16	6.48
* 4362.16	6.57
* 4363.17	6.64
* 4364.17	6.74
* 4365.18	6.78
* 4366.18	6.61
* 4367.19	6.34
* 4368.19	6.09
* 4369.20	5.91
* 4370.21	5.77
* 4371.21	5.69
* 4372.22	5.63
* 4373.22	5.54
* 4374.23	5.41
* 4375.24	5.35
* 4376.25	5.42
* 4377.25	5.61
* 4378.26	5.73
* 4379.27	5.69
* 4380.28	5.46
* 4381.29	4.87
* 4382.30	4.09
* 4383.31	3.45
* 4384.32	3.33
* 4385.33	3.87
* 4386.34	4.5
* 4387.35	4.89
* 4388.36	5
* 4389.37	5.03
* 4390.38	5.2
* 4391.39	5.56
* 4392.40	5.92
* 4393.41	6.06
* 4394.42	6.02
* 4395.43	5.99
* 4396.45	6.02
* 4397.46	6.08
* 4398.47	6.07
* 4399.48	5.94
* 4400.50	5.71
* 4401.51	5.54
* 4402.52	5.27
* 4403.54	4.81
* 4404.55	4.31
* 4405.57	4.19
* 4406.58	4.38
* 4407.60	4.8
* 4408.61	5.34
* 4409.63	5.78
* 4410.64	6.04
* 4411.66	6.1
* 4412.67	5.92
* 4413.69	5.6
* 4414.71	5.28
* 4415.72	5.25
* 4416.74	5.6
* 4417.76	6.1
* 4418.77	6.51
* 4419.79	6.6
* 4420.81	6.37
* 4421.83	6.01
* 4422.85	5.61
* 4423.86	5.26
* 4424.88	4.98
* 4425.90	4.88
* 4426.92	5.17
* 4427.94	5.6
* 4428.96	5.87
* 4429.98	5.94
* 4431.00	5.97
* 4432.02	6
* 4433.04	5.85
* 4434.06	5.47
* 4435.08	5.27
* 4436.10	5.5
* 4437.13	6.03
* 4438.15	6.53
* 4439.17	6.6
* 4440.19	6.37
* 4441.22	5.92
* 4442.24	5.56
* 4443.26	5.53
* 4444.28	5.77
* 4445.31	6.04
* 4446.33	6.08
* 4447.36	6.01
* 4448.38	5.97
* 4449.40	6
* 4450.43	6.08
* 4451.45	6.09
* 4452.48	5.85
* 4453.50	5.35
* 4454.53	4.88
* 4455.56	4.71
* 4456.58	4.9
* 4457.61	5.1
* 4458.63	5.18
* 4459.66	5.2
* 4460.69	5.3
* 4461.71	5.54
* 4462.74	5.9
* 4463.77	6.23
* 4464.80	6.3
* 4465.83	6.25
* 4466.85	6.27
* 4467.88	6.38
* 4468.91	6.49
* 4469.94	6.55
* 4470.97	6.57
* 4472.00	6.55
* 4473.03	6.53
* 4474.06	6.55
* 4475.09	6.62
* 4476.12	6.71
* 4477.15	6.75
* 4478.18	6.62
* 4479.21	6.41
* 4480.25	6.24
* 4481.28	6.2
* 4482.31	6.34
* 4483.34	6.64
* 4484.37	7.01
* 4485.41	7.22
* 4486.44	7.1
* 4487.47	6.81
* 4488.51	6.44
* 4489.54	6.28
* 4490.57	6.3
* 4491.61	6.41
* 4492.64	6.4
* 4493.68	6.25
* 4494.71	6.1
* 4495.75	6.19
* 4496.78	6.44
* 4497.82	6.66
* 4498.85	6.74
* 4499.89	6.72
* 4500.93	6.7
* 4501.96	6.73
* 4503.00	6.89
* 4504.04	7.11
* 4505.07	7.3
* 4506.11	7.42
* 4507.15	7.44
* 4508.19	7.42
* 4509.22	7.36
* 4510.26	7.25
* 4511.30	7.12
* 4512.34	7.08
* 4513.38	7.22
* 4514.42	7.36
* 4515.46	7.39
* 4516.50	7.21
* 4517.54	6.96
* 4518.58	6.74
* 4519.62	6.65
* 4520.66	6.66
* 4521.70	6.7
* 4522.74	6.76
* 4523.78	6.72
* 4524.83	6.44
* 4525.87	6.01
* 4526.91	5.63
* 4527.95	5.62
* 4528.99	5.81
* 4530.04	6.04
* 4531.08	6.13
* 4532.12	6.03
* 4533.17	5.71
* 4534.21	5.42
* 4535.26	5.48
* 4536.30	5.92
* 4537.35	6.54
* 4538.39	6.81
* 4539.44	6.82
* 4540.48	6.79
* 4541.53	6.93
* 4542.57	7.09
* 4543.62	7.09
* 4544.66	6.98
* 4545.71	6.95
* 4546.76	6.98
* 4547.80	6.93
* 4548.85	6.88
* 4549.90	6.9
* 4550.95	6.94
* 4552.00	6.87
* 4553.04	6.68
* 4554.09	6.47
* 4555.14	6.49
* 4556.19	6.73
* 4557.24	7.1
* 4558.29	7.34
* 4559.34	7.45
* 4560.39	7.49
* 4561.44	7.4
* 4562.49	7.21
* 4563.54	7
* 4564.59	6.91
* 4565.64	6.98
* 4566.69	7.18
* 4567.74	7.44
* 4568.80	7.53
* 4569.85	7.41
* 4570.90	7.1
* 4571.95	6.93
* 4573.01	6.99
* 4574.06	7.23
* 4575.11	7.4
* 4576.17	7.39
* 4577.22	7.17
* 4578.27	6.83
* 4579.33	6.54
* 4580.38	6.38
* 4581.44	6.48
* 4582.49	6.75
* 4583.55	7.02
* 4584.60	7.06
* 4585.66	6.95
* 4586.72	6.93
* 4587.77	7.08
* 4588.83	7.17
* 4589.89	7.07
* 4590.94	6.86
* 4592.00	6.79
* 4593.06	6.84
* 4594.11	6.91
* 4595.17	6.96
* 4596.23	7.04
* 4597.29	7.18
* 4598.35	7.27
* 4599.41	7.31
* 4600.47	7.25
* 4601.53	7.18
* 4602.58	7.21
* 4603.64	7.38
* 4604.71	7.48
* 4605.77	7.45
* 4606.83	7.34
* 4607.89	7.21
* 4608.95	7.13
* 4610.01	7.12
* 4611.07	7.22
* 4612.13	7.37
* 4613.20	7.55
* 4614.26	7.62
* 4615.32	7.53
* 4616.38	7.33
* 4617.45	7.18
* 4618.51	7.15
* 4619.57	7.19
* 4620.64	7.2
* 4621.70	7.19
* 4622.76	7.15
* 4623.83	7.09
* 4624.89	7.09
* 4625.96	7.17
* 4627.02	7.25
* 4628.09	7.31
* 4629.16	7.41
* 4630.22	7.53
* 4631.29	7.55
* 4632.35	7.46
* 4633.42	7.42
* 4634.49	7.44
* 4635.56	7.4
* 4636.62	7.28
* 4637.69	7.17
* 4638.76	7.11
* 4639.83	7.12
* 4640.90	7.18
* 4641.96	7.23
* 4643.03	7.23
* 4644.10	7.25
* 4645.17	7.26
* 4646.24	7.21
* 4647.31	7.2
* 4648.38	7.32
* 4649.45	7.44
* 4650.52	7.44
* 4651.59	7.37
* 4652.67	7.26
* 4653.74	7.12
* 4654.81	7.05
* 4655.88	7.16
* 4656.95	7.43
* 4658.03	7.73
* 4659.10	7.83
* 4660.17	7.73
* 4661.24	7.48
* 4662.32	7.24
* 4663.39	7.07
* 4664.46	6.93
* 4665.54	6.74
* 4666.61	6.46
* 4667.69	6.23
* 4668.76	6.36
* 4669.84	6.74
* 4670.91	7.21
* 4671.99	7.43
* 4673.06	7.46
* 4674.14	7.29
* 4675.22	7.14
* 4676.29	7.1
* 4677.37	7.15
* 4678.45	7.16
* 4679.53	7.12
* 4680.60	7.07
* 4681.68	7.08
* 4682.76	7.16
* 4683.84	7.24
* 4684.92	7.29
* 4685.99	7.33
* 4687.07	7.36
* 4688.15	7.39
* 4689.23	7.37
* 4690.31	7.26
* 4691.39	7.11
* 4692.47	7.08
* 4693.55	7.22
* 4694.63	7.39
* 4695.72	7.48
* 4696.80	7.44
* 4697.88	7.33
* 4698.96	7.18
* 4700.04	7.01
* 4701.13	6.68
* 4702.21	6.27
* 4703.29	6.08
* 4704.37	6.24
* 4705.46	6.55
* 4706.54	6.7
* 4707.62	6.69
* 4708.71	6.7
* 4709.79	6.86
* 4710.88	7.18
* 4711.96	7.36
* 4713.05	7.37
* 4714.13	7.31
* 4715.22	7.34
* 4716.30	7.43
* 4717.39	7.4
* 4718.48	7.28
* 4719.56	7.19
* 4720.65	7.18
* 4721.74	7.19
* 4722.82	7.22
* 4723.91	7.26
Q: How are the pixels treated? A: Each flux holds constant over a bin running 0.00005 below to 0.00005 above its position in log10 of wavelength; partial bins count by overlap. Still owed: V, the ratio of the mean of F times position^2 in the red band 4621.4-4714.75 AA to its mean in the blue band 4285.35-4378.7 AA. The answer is 1.65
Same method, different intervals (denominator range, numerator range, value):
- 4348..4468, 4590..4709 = 1.41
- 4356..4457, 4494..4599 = 1.29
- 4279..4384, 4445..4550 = 1.39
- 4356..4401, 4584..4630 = 1.41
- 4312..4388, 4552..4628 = 1.44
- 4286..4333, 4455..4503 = 1.61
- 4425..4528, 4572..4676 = 1.21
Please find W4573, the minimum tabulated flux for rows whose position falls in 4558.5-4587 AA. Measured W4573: 6.38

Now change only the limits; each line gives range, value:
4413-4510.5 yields 4.71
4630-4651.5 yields 7.11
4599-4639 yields 7.09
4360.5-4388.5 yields 3.33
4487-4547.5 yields 5.42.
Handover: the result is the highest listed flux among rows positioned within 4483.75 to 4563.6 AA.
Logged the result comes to 7.49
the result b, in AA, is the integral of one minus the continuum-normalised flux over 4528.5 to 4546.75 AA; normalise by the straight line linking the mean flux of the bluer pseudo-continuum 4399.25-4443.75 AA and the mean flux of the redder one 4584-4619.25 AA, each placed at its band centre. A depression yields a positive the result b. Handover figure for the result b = 0.6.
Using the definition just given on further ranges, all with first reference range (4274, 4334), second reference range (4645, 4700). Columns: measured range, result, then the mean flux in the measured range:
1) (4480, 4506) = -3.7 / 6.63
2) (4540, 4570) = -3.6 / 7.03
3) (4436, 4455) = -1.7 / 5.91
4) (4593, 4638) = -3.4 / 7.27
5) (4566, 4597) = -2.5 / 7.02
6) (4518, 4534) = -0.5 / 6.23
